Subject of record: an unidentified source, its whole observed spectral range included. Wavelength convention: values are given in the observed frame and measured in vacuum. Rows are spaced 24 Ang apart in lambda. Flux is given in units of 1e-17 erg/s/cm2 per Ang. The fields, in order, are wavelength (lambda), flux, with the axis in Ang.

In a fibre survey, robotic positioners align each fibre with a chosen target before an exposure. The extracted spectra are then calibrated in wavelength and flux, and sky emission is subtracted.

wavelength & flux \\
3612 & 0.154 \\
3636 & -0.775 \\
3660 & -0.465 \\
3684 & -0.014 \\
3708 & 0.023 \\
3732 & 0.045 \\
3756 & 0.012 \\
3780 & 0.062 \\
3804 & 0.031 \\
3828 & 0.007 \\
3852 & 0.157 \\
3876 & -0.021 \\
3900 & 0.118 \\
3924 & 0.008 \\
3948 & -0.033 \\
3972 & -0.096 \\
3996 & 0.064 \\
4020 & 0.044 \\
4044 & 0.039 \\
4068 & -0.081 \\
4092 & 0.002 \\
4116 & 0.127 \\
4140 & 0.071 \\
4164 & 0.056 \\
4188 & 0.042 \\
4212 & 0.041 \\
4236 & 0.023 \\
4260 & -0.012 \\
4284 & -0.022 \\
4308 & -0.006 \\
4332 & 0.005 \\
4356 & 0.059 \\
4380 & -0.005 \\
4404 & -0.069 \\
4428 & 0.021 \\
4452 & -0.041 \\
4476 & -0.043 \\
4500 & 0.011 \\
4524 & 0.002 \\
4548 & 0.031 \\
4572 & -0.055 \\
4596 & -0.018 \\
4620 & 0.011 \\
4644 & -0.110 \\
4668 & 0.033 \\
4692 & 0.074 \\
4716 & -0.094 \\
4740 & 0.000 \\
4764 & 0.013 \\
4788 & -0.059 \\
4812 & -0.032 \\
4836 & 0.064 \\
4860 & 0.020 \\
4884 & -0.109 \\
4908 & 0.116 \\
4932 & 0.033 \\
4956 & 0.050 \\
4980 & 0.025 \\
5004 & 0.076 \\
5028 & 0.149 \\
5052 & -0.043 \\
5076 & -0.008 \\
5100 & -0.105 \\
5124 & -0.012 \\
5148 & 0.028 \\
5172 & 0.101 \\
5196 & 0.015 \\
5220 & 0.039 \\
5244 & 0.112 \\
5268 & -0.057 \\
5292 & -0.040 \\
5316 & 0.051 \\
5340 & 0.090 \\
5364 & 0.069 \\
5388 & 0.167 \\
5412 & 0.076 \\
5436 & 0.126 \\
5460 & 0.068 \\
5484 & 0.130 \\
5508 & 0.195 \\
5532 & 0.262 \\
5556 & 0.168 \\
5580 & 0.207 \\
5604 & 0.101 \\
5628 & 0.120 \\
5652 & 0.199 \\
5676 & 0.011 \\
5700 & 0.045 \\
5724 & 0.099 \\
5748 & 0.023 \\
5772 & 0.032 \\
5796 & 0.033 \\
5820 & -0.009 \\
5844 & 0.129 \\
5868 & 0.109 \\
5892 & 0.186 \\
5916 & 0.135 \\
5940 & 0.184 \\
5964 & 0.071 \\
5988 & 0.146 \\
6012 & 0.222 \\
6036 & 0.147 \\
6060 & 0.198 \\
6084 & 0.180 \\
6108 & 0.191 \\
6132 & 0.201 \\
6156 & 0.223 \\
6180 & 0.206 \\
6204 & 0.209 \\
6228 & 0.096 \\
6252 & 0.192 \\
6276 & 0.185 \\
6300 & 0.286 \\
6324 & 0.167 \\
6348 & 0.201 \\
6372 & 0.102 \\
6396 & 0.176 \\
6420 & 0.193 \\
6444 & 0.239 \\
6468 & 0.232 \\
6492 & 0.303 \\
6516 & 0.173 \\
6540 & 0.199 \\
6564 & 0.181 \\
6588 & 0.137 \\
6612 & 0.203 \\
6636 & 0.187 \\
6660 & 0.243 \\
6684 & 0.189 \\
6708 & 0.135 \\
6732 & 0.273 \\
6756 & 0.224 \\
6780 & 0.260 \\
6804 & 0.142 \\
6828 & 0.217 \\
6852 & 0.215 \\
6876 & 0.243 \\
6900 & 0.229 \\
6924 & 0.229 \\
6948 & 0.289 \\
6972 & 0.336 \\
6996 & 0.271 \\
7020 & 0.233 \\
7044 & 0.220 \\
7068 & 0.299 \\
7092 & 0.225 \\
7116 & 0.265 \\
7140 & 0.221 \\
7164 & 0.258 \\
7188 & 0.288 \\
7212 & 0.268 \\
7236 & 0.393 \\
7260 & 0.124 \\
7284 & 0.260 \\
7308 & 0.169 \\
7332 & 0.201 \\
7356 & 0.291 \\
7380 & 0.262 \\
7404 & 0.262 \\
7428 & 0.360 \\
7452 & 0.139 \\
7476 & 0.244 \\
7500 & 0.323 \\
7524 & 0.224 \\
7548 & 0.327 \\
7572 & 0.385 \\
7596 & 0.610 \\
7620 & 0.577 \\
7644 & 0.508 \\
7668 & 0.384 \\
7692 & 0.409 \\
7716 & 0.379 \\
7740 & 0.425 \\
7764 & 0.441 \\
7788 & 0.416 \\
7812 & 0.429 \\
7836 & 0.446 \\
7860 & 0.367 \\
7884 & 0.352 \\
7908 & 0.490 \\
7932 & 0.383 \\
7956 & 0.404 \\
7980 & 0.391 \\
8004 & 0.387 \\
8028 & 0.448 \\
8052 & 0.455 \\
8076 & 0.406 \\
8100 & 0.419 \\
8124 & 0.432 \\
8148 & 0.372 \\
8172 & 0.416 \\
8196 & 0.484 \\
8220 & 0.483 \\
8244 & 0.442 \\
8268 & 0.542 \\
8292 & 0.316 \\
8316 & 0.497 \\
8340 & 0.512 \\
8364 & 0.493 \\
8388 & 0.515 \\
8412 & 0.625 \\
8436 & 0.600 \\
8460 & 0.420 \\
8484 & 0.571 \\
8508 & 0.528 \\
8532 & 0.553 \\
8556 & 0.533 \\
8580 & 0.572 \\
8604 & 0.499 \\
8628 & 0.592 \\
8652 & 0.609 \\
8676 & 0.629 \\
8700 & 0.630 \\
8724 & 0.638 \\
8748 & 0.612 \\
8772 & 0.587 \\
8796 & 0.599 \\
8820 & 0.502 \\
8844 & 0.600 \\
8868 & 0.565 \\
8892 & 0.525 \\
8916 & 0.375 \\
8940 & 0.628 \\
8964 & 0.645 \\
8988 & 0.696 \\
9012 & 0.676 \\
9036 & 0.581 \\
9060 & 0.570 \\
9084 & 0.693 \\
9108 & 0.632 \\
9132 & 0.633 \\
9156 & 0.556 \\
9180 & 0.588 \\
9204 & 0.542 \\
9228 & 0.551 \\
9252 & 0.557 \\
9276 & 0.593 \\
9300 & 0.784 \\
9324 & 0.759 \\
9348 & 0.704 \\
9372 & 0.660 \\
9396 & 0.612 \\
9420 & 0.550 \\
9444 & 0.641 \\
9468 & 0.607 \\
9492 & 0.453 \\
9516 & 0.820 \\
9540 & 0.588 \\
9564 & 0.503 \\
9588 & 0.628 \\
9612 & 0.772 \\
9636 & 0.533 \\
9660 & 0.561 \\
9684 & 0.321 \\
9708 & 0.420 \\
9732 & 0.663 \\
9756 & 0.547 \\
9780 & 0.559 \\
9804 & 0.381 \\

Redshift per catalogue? 0.90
